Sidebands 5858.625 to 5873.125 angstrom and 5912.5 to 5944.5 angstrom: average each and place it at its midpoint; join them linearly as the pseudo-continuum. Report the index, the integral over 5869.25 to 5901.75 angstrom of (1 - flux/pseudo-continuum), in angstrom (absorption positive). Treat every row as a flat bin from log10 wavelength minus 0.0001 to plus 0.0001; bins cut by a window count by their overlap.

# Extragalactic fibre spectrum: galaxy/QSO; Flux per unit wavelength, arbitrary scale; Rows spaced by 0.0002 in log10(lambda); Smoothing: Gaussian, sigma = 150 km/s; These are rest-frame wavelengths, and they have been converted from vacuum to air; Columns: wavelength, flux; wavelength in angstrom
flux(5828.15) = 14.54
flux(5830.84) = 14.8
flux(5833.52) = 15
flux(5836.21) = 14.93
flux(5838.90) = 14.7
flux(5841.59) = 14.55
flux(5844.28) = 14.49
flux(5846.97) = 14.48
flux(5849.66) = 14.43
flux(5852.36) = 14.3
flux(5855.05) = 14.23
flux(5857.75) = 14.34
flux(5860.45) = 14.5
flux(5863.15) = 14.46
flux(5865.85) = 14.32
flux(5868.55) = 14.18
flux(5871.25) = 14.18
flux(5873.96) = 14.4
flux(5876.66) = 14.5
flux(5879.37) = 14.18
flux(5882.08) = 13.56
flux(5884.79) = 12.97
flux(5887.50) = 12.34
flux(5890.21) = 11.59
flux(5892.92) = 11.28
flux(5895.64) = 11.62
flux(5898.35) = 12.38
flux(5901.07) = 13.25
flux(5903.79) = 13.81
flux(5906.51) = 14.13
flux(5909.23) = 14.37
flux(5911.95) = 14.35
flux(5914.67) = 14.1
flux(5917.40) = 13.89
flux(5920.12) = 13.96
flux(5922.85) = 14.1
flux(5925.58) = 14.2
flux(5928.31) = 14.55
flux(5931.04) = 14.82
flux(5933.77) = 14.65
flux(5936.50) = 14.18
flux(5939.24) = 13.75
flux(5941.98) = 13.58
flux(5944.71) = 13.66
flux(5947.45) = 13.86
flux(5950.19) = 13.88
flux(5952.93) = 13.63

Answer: 2.8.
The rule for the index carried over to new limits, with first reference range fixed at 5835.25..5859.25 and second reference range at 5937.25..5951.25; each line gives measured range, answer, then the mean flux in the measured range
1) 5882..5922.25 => 2.54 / 13.2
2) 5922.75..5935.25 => -0.56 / 14.5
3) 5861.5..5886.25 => 0.36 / 14.1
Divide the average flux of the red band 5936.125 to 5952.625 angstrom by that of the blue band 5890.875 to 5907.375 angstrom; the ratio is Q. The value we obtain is 1.09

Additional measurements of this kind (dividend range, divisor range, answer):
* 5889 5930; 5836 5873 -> 0.93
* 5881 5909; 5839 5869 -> 0.89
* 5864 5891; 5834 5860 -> 0.94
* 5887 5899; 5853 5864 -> 0.82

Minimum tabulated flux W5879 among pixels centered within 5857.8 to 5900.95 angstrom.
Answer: 11.28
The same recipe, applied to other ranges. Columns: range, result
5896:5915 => 12.38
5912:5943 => 13.58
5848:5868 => 14.23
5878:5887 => 12.97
